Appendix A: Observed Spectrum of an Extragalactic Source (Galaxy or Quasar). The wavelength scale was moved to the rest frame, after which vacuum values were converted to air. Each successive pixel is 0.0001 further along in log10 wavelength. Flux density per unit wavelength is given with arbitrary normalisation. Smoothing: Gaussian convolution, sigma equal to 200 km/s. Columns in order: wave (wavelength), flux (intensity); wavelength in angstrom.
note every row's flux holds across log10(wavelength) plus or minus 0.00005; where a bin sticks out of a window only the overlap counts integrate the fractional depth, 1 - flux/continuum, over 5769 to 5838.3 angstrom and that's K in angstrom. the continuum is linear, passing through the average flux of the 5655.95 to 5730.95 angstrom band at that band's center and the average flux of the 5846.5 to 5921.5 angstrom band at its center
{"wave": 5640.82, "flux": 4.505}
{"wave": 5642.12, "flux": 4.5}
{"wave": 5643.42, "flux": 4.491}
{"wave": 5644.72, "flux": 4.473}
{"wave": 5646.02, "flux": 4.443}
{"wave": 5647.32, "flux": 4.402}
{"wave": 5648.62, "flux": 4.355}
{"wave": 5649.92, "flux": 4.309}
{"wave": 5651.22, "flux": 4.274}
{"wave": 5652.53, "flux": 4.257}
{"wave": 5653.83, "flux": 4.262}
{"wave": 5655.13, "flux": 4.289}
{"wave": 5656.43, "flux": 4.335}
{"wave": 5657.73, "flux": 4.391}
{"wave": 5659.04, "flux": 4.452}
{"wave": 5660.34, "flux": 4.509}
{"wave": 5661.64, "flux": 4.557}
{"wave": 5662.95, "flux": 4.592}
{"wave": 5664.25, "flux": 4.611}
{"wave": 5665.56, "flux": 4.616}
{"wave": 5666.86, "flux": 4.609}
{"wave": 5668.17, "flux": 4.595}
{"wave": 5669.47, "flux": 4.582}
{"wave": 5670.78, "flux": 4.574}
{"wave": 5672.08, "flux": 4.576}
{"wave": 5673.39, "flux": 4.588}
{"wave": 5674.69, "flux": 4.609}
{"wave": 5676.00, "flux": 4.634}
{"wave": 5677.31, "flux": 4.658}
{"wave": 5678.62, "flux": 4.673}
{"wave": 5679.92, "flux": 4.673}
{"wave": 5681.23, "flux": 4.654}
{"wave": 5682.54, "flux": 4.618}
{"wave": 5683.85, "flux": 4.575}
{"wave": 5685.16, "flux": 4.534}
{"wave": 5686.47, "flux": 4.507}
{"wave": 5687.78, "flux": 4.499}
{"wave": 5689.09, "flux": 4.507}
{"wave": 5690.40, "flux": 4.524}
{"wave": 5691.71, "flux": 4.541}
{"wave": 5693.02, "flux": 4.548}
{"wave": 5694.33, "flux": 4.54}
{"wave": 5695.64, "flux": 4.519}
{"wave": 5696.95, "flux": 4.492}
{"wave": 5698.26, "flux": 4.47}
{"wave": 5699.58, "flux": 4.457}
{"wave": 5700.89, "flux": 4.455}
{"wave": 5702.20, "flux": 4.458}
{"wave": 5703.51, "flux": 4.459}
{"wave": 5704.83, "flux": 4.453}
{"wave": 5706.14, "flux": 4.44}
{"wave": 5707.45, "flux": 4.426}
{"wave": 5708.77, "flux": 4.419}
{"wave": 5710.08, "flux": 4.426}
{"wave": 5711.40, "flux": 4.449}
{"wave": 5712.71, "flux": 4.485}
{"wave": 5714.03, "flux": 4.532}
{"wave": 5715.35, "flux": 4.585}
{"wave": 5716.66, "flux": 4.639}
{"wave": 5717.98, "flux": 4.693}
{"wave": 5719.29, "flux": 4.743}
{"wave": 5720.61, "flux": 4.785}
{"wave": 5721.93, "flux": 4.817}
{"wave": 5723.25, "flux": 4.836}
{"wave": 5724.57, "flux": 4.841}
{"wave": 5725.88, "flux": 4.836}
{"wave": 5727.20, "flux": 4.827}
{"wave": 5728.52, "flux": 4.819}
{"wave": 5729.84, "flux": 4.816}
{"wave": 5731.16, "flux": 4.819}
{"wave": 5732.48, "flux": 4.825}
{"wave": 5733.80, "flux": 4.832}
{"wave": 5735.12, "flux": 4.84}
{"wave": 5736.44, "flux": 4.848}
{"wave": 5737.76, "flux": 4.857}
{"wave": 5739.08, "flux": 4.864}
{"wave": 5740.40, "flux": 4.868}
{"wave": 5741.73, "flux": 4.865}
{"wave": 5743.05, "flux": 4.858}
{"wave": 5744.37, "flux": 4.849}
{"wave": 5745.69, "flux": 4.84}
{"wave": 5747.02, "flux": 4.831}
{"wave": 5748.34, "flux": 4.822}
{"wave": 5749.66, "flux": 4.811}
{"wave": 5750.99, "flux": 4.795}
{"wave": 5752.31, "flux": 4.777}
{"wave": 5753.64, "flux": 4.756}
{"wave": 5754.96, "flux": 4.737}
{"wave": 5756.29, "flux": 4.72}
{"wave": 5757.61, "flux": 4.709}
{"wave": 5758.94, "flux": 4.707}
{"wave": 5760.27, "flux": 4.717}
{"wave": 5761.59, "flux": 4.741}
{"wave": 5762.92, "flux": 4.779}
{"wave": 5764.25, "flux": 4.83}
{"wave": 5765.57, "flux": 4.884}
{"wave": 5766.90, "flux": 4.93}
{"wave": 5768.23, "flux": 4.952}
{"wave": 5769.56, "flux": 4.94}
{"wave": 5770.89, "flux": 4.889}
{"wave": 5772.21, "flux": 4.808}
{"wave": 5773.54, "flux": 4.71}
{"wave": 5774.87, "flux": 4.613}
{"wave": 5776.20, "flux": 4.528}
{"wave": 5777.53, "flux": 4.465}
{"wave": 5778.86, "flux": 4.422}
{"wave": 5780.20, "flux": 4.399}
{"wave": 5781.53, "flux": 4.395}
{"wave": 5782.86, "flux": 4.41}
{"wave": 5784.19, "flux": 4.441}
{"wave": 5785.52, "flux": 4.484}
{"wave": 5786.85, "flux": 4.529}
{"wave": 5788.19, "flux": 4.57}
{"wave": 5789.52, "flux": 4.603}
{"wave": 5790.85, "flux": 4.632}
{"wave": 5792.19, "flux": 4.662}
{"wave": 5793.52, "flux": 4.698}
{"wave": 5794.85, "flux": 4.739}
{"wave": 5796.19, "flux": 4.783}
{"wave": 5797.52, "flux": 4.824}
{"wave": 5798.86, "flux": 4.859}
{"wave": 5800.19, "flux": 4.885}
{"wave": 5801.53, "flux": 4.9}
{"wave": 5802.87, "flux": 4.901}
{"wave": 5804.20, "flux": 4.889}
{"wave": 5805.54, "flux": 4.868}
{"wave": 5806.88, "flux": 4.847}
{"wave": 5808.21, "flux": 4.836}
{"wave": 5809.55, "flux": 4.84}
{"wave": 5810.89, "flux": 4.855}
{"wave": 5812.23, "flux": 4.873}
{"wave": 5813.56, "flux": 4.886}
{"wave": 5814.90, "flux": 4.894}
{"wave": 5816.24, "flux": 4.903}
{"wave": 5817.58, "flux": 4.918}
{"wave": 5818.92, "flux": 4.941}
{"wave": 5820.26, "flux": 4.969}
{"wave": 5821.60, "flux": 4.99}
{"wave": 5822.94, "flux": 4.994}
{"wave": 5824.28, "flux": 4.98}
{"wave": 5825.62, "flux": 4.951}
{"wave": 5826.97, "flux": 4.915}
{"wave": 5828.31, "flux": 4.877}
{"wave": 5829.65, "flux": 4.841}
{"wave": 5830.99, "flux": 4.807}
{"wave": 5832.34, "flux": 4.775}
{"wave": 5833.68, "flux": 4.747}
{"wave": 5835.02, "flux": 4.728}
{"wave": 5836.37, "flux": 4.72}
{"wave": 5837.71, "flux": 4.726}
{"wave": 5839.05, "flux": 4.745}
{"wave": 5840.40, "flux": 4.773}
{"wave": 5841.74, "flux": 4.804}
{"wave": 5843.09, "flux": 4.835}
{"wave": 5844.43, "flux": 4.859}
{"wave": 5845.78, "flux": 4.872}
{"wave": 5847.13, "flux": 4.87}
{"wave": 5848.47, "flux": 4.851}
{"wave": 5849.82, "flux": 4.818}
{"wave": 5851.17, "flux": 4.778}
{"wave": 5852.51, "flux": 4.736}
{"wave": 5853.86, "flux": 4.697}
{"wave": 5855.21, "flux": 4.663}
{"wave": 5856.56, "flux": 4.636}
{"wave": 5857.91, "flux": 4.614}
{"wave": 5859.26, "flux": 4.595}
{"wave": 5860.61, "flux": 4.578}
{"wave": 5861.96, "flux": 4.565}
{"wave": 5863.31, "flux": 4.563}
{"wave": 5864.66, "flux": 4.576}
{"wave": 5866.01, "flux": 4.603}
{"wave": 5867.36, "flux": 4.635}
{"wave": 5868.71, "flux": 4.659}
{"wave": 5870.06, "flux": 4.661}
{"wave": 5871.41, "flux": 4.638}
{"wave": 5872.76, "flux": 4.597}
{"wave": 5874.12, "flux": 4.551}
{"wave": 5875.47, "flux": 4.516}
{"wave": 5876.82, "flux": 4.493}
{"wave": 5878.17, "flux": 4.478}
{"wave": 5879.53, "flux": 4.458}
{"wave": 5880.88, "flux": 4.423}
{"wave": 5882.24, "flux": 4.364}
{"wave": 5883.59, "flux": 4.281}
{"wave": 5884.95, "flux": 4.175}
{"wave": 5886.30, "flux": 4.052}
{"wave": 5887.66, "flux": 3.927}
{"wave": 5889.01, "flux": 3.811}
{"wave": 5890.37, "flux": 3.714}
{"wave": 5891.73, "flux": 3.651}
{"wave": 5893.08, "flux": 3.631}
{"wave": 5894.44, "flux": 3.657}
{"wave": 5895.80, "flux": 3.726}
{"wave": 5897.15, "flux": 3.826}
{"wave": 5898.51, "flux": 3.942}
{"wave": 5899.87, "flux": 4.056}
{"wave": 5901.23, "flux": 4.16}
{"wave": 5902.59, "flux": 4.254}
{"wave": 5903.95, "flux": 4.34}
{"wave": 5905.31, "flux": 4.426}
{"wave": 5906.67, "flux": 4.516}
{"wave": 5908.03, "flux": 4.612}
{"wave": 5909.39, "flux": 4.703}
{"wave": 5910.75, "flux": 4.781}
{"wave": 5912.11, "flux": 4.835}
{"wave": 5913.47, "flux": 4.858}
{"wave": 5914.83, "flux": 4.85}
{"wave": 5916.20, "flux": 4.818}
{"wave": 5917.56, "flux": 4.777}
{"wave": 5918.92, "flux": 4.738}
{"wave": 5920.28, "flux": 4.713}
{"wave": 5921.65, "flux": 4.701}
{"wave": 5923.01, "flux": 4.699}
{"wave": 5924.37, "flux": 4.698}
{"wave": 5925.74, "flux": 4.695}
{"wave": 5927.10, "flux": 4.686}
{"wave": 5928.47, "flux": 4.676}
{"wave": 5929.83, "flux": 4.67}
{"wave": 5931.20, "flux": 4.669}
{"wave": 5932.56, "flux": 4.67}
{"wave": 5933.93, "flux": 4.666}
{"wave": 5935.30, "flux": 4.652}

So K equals -4.0 angstrom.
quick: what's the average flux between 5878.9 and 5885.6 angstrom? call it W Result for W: 4.34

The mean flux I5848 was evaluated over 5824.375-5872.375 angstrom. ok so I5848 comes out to 4.74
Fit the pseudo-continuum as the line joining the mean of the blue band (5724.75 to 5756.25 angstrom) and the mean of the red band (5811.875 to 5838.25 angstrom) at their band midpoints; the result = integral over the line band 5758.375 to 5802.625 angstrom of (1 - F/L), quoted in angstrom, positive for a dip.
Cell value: 1.4 angstrom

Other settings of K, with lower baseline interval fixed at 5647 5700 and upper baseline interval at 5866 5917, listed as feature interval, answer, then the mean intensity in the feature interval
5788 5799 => -0.73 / 4.71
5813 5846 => -3.57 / 4.86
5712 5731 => -1.11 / 4.73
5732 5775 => -3.57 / 4.82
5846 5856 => -0.94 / 4.78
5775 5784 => -0.05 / 4.44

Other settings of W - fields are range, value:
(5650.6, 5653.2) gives 4.25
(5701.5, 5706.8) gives 4.46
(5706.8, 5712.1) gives 4.43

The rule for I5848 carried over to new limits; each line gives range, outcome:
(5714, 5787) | 4.74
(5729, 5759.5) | 4.81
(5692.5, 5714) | 4.47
